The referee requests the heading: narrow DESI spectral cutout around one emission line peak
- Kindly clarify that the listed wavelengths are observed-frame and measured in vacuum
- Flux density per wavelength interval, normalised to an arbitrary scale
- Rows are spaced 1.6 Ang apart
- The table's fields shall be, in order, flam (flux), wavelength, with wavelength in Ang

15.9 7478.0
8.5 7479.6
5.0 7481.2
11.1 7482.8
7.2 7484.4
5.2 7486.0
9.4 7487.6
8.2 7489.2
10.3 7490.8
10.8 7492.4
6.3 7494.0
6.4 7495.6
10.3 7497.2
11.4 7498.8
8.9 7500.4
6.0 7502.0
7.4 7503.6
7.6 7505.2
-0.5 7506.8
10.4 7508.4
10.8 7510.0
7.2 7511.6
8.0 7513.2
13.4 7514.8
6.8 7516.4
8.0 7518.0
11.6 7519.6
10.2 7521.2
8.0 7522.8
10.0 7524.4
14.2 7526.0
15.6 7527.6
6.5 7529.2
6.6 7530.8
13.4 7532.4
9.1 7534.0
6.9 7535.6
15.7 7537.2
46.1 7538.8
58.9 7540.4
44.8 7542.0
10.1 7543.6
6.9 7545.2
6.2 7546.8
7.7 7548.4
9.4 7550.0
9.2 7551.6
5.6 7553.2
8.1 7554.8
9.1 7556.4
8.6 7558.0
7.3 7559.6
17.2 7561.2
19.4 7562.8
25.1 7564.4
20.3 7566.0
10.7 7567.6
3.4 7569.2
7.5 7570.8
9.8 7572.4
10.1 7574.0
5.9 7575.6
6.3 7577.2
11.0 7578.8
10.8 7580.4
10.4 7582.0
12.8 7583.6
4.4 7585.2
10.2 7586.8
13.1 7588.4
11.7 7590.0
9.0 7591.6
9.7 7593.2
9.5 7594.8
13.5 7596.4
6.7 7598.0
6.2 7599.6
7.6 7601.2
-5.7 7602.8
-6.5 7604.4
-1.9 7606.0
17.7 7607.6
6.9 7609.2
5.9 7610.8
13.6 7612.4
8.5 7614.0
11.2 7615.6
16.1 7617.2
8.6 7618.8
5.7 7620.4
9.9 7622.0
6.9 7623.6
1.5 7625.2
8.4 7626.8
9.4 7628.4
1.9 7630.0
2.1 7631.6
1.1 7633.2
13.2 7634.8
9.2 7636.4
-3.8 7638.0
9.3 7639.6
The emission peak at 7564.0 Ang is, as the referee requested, [N II] 6583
